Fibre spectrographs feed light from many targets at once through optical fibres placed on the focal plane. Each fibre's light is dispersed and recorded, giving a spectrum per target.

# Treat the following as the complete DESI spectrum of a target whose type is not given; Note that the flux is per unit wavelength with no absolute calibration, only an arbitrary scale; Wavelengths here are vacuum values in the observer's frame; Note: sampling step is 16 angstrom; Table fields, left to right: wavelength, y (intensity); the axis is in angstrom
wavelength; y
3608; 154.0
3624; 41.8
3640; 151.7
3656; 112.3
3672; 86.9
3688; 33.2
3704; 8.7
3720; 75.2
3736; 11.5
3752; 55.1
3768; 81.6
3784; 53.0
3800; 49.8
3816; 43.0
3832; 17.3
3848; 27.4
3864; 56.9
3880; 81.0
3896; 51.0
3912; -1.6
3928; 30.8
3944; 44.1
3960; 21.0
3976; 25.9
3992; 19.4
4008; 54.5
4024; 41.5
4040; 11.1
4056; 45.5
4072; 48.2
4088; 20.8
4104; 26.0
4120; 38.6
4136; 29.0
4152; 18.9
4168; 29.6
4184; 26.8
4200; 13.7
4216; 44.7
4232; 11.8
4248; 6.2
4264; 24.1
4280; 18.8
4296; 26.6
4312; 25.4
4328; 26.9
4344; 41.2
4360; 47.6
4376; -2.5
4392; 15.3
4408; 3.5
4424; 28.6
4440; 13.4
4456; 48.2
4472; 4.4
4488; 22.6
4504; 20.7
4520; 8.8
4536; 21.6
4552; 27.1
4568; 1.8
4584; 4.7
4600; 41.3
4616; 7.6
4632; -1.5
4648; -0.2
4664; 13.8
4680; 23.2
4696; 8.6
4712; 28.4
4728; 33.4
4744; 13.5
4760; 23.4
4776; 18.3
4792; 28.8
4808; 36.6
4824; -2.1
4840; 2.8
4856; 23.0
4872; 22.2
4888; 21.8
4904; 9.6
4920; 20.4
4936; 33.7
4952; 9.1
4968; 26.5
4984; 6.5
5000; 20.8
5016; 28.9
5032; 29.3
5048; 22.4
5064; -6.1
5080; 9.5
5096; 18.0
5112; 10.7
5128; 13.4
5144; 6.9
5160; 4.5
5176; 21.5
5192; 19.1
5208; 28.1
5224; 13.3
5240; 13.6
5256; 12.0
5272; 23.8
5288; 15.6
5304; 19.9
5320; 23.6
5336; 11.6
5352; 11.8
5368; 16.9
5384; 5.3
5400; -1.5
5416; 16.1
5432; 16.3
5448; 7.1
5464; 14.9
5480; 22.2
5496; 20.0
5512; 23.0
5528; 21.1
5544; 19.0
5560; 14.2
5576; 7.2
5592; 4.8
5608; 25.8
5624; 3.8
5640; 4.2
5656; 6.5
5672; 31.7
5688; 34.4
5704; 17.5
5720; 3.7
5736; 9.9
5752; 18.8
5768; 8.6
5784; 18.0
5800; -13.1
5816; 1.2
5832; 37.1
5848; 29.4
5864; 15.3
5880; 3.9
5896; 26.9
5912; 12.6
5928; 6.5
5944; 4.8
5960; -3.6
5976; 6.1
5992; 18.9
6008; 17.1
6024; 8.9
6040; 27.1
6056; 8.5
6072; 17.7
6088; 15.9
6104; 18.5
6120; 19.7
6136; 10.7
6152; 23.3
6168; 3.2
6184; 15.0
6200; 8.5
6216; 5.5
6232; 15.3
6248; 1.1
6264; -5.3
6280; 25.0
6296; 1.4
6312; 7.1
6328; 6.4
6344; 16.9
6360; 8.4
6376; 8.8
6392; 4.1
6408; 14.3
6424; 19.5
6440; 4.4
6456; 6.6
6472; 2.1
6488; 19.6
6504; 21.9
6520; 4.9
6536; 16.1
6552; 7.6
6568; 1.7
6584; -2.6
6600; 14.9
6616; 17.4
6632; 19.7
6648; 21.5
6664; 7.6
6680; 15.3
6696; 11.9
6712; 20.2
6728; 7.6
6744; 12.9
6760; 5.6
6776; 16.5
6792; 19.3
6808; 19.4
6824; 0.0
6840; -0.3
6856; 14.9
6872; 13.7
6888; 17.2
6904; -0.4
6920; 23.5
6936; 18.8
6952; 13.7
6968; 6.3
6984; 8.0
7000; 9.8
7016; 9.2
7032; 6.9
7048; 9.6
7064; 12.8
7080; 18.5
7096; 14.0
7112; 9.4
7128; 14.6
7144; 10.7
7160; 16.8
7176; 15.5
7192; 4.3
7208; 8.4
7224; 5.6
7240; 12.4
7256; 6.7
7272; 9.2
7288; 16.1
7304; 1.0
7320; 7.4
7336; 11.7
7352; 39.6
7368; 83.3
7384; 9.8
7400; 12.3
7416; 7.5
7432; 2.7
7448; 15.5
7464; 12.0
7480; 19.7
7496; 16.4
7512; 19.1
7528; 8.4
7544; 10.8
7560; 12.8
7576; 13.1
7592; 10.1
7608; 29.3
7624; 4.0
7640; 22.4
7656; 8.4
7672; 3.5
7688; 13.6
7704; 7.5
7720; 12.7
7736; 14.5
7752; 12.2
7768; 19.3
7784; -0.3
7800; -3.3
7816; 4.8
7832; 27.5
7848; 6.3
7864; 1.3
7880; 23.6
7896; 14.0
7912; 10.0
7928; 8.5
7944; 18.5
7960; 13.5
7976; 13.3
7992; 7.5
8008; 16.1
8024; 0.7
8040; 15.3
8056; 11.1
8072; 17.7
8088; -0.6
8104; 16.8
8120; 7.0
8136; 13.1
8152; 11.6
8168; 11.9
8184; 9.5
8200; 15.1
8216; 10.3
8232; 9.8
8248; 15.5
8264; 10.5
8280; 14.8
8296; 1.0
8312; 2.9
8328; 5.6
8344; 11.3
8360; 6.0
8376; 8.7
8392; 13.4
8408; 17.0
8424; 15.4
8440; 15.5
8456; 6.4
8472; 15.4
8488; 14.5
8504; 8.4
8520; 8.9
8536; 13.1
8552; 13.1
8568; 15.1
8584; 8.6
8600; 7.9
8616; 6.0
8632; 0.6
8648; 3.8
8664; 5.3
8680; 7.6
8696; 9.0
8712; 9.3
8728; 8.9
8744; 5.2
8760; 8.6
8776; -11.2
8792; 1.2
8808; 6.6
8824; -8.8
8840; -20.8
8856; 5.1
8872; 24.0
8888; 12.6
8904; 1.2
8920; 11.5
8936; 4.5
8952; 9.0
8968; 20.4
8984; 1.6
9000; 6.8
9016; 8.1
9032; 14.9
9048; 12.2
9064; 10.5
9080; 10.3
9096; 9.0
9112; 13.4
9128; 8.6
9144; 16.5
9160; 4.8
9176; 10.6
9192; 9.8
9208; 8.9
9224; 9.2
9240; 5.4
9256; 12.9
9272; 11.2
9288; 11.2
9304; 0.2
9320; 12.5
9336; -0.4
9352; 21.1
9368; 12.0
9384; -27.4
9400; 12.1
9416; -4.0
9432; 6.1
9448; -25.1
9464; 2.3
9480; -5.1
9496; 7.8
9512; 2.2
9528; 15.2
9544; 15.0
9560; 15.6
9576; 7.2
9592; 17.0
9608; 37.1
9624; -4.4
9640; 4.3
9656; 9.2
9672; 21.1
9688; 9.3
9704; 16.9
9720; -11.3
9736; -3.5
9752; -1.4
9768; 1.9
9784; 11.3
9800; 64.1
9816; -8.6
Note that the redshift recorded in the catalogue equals 0.974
